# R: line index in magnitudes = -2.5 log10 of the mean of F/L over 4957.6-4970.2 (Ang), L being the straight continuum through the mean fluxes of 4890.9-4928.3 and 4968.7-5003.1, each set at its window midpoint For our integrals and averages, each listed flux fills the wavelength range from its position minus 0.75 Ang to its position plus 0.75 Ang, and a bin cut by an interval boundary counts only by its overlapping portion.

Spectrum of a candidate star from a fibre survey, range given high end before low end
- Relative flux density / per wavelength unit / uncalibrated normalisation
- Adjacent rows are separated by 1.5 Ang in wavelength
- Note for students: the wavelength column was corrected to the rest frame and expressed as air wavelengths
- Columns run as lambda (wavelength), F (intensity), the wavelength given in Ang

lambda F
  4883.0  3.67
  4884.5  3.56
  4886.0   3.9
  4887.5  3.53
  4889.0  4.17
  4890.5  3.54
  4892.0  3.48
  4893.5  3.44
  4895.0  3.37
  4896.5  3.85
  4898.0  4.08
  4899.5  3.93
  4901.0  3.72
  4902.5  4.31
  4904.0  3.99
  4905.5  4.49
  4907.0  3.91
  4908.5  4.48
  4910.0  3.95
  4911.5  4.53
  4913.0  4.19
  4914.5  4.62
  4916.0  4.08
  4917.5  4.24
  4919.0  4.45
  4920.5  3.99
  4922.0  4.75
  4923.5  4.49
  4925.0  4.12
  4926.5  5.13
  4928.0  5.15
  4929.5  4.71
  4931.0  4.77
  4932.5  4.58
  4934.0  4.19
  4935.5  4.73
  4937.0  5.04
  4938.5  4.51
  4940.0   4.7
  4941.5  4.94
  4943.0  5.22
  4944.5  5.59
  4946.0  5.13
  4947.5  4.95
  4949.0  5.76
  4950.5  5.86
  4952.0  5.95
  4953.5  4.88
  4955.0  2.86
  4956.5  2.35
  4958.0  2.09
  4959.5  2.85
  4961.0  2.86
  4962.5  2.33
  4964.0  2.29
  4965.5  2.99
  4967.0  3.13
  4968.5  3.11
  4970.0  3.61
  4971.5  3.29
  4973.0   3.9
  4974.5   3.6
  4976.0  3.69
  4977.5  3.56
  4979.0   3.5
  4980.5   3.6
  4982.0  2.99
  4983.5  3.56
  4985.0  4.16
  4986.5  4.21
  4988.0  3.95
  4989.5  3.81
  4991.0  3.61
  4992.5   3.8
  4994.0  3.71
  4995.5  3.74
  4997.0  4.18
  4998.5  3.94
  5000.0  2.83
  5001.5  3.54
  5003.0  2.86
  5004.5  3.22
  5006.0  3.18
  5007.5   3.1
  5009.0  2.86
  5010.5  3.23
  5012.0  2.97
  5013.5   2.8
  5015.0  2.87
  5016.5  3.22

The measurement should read 0.33 mag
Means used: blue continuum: 4.17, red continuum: 3.64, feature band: 2.79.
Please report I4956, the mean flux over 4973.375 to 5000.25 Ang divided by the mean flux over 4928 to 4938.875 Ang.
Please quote 0.8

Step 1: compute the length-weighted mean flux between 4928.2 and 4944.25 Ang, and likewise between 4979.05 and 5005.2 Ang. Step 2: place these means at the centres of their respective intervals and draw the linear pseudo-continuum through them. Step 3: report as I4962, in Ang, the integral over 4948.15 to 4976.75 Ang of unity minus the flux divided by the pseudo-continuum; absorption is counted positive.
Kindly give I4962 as 4.72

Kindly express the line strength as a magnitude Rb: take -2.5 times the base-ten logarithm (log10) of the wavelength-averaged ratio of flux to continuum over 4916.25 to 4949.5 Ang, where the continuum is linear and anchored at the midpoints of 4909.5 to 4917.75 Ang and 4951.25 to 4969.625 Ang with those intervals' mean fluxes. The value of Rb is -0.25 mag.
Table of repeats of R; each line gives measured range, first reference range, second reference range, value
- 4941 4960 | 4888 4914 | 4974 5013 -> -0.21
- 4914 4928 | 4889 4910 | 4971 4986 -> -0.17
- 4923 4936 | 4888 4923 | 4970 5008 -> -0.18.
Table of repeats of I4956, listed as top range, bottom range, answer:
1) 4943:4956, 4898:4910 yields 1.24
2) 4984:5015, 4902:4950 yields 0.75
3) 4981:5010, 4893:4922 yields 0.86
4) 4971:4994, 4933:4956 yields 0.75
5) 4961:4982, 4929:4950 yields 0.66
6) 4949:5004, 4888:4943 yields 0.83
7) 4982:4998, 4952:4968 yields 1.27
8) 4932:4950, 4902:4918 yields 1.17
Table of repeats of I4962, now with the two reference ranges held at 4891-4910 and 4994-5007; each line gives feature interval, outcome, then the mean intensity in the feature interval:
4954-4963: 2.5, 2.63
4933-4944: -3.1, 4.78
